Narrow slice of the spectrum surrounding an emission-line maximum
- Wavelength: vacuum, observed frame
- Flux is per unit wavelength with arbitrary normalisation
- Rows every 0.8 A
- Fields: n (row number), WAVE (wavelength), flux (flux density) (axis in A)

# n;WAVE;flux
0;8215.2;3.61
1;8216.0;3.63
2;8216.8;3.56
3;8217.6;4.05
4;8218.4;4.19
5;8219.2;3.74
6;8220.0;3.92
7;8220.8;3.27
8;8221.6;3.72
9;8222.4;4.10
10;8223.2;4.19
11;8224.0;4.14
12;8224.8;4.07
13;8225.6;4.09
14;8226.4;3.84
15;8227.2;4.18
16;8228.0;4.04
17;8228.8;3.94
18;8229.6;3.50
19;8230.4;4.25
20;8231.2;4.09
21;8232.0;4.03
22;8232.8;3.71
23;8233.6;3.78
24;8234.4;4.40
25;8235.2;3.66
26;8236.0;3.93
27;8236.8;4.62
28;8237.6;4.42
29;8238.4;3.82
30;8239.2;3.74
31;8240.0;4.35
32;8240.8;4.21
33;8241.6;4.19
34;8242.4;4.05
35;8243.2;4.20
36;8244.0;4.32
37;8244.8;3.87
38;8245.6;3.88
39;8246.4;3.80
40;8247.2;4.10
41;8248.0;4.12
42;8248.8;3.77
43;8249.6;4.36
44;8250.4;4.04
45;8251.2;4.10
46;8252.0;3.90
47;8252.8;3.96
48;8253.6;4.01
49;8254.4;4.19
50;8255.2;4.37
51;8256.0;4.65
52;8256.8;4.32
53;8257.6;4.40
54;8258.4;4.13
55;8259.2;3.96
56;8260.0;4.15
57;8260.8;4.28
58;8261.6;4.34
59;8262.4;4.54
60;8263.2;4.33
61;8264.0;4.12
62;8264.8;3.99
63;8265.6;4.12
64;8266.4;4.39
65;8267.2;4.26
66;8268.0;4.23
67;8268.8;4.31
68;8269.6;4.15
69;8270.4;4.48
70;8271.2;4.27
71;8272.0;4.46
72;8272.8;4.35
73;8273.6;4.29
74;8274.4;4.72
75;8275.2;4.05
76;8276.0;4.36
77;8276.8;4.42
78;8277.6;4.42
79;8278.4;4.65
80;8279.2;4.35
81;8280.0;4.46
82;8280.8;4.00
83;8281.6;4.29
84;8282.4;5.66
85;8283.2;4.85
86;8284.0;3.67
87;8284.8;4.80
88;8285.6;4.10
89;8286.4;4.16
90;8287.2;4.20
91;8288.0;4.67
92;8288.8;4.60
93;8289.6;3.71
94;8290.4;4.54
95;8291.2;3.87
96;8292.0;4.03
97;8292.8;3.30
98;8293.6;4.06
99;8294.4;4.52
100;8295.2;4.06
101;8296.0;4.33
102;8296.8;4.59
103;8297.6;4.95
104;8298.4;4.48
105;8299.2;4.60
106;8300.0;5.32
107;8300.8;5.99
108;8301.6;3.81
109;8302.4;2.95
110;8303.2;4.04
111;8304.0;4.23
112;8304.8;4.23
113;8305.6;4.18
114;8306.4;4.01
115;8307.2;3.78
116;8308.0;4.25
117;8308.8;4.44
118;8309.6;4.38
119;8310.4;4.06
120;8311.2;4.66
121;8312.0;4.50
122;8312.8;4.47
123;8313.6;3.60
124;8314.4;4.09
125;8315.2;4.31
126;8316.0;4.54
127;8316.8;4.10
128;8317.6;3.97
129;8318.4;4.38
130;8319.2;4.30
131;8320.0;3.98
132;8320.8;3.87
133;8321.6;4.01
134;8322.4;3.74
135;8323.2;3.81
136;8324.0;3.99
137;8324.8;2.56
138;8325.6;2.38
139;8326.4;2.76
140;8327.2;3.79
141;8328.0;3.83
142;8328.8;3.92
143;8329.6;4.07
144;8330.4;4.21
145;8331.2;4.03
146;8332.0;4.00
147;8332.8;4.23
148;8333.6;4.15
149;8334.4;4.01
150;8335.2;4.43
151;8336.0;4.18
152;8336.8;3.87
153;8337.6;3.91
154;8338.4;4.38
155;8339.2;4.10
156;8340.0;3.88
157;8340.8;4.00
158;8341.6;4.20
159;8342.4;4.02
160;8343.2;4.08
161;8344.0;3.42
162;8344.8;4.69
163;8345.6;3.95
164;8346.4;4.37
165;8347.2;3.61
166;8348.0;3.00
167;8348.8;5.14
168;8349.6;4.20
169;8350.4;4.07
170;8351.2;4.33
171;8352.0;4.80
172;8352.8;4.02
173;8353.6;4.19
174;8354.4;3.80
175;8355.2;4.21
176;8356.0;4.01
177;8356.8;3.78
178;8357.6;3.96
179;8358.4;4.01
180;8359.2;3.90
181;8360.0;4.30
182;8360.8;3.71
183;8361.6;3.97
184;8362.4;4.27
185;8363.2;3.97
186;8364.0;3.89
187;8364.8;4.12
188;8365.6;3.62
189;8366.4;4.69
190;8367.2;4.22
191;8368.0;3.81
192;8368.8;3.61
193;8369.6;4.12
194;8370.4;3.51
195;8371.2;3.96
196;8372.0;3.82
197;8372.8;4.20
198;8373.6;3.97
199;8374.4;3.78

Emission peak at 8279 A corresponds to C III]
